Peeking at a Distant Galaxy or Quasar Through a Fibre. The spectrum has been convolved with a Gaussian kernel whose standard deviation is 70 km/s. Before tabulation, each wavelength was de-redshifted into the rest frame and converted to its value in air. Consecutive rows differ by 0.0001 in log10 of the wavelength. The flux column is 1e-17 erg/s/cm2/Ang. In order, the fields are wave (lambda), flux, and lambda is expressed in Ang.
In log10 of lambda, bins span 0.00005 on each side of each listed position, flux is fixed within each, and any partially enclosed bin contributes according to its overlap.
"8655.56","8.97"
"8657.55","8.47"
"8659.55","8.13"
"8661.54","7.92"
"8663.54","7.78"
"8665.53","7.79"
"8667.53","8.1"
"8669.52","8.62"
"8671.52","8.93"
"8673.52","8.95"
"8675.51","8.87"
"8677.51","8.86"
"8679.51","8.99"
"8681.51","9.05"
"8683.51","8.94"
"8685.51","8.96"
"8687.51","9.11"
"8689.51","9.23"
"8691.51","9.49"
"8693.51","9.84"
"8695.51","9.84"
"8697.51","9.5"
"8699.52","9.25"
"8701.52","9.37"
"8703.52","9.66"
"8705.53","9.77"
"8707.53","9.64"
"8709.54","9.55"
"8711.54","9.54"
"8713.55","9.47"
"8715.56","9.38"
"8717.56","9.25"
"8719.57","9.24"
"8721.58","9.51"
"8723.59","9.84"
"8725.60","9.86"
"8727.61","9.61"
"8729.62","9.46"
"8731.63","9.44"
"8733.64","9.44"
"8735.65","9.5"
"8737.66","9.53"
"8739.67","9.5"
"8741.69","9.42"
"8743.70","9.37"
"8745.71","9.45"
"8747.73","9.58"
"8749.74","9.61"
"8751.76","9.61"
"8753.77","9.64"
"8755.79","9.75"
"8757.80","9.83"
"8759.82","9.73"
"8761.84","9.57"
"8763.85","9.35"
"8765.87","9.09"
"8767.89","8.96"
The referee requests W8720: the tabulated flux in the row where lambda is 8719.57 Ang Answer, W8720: 9.24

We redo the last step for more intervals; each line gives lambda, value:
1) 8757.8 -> 9.83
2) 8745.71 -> 9.45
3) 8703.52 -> 9.66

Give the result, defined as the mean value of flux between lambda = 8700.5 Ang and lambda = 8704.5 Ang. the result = 9.53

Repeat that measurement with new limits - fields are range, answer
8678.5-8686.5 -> 8.98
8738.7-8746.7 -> 9.43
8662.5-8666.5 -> 7.79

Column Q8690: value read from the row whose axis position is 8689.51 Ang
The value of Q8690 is 9.23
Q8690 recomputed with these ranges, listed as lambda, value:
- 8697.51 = 9.5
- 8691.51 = 9.49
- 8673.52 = 8.95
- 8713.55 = 9.47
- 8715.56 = 9.38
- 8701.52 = 9.37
